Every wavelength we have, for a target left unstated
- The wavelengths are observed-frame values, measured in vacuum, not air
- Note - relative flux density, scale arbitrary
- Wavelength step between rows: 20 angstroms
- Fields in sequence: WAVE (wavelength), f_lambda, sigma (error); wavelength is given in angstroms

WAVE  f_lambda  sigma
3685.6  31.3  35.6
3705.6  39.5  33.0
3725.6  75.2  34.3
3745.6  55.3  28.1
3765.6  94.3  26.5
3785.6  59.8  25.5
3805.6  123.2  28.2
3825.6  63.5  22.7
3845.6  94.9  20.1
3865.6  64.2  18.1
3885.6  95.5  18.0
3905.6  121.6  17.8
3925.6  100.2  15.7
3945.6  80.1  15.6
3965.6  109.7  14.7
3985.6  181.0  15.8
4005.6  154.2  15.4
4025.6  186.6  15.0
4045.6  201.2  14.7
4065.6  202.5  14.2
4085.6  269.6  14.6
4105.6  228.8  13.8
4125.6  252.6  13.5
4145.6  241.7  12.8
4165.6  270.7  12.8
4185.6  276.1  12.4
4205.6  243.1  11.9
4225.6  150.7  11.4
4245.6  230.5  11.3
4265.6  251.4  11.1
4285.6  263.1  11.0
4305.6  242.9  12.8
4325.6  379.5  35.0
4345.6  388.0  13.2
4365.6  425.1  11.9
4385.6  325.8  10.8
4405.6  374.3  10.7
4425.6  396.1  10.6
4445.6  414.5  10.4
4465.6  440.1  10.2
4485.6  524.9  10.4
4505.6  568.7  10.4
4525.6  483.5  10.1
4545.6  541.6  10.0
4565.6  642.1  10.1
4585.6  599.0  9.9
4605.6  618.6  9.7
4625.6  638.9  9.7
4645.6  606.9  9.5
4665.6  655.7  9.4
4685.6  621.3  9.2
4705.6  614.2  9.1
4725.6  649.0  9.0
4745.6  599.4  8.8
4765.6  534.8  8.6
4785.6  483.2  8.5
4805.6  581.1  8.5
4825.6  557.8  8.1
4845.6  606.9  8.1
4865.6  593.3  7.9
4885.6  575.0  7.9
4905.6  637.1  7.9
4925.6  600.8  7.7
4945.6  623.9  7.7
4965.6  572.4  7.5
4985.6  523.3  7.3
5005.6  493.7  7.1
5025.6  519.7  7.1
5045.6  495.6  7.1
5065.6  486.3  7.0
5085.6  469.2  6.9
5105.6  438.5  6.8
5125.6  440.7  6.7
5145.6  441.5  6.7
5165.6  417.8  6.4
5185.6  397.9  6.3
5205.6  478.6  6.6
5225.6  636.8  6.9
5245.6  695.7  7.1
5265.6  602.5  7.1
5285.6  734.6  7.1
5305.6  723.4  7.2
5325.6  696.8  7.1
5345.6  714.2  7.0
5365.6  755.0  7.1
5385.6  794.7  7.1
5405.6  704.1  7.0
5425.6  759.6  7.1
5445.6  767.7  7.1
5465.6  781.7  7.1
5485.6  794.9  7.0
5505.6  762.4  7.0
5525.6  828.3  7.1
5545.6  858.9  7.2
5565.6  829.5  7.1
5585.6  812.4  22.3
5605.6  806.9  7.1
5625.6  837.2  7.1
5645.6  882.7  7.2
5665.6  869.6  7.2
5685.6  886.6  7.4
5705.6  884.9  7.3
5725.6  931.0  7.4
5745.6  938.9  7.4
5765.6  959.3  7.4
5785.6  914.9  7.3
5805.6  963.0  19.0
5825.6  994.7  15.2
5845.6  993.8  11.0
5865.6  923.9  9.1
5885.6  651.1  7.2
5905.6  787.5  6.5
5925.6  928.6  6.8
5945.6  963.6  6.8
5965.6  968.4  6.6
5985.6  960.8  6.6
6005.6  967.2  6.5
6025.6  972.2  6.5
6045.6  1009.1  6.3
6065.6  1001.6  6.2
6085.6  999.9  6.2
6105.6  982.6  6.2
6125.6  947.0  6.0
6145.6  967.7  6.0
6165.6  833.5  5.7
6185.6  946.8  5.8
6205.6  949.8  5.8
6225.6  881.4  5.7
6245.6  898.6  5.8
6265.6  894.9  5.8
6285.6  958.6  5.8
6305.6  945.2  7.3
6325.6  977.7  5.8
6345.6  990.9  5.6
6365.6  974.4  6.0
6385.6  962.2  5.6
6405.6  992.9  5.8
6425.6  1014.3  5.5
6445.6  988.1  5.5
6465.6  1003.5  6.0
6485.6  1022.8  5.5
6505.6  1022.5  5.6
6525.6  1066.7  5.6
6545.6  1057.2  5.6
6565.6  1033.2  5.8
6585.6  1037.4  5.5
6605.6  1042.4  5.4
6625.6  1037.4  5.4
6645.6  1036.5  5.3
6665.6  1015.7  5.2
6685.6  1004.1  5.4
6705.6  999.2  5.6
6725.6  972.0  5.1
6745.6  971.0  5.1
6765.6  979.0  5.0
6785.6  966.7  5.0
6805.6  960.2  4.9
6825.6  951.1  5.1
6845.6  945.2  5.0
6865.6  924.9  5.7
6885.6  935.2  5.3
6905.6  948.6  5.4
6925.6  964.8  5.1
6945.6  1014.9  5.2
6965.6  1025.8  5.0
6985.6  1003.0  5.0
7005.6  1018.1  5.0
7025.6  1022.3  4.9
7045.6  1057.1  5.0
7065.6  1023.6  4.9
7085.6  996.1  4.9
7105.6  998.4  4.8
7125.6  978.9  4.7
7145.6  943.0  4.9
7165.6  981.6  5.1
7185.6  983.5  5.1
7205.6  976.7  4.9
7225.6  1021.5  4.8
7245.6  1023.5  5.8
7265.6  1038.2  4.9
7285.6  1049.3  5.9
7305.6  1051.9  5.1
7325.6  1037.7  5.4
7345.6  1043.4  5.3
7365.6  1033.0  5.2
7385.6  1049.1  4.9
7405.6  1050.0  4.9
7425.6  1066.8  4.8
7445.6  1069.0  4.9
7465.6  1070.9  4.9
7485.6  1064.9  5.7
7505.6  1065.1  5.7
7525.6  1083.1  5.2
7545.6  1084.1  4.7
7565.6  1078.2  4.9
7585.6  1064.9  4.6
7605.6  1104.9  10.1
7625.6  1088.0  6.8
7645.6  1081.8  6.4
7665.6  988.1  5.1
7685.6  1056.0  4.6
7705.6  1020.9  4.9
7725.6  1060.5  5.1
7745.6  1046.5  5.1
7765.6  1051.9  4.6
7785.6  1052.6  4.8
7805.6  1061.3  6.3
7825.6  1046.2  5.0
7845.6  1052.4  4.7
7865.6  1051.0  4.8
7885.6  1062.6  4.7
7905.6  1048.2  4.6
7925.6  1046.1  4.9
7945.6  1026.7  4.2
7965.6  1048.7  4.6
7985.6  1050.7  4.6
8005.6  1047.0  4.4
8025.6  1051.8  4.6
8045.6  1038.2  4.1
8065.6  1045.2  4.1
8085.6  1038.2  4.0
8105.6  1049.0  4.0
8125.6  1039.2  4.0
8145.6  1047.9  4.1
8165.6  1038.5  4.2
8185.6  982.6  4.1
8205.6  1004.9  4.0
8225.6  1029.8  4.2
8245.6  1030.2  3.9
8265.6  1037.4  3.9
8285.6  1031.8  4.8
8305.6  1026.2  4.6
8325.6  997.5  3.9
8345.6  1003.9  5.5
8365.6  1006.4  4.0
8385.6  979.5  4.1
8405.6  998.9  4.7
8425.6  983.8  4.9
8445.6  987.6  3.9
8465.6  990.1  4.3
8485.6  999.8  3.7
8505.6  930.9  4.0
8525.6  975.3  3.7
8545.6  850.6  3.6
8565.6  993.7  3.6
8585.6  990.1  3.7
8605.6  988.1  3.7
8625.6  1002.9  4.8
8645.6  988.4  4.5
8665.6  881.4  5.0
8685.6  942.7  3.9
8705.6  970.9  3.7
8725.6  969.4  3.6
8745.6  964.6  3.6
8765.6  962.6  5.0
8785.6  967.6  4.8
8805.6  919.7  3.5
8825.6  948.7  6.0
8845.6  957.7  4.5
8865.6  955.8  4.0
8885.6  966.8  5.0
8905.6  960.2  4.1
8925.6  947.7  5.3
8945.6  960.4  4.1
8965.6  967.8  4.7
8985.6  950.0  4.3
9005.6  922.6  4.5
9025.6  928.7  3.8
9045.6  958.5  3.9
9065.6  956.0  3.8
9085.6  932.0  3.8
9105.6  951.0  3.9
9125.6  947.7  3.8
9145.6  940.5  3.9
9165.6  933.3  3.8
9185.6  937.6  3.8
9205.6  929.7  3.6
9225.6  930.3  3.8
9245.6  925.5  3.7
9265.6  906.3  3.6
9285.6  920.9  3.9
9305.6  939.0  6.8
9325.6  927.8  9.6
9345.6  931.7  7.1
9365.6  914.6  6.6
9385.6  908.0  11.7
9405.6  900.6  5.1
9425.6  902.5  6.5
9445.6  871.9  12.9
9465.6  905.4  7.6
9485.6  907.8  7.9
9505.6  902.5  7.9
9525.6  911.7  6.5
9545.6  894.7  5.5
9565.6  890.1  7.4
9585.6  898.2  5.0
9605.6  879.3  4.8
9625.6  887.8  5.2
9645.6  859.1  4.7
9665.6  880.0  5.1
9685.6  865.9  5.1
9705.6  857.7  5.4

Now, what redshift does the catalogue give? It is 0.00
